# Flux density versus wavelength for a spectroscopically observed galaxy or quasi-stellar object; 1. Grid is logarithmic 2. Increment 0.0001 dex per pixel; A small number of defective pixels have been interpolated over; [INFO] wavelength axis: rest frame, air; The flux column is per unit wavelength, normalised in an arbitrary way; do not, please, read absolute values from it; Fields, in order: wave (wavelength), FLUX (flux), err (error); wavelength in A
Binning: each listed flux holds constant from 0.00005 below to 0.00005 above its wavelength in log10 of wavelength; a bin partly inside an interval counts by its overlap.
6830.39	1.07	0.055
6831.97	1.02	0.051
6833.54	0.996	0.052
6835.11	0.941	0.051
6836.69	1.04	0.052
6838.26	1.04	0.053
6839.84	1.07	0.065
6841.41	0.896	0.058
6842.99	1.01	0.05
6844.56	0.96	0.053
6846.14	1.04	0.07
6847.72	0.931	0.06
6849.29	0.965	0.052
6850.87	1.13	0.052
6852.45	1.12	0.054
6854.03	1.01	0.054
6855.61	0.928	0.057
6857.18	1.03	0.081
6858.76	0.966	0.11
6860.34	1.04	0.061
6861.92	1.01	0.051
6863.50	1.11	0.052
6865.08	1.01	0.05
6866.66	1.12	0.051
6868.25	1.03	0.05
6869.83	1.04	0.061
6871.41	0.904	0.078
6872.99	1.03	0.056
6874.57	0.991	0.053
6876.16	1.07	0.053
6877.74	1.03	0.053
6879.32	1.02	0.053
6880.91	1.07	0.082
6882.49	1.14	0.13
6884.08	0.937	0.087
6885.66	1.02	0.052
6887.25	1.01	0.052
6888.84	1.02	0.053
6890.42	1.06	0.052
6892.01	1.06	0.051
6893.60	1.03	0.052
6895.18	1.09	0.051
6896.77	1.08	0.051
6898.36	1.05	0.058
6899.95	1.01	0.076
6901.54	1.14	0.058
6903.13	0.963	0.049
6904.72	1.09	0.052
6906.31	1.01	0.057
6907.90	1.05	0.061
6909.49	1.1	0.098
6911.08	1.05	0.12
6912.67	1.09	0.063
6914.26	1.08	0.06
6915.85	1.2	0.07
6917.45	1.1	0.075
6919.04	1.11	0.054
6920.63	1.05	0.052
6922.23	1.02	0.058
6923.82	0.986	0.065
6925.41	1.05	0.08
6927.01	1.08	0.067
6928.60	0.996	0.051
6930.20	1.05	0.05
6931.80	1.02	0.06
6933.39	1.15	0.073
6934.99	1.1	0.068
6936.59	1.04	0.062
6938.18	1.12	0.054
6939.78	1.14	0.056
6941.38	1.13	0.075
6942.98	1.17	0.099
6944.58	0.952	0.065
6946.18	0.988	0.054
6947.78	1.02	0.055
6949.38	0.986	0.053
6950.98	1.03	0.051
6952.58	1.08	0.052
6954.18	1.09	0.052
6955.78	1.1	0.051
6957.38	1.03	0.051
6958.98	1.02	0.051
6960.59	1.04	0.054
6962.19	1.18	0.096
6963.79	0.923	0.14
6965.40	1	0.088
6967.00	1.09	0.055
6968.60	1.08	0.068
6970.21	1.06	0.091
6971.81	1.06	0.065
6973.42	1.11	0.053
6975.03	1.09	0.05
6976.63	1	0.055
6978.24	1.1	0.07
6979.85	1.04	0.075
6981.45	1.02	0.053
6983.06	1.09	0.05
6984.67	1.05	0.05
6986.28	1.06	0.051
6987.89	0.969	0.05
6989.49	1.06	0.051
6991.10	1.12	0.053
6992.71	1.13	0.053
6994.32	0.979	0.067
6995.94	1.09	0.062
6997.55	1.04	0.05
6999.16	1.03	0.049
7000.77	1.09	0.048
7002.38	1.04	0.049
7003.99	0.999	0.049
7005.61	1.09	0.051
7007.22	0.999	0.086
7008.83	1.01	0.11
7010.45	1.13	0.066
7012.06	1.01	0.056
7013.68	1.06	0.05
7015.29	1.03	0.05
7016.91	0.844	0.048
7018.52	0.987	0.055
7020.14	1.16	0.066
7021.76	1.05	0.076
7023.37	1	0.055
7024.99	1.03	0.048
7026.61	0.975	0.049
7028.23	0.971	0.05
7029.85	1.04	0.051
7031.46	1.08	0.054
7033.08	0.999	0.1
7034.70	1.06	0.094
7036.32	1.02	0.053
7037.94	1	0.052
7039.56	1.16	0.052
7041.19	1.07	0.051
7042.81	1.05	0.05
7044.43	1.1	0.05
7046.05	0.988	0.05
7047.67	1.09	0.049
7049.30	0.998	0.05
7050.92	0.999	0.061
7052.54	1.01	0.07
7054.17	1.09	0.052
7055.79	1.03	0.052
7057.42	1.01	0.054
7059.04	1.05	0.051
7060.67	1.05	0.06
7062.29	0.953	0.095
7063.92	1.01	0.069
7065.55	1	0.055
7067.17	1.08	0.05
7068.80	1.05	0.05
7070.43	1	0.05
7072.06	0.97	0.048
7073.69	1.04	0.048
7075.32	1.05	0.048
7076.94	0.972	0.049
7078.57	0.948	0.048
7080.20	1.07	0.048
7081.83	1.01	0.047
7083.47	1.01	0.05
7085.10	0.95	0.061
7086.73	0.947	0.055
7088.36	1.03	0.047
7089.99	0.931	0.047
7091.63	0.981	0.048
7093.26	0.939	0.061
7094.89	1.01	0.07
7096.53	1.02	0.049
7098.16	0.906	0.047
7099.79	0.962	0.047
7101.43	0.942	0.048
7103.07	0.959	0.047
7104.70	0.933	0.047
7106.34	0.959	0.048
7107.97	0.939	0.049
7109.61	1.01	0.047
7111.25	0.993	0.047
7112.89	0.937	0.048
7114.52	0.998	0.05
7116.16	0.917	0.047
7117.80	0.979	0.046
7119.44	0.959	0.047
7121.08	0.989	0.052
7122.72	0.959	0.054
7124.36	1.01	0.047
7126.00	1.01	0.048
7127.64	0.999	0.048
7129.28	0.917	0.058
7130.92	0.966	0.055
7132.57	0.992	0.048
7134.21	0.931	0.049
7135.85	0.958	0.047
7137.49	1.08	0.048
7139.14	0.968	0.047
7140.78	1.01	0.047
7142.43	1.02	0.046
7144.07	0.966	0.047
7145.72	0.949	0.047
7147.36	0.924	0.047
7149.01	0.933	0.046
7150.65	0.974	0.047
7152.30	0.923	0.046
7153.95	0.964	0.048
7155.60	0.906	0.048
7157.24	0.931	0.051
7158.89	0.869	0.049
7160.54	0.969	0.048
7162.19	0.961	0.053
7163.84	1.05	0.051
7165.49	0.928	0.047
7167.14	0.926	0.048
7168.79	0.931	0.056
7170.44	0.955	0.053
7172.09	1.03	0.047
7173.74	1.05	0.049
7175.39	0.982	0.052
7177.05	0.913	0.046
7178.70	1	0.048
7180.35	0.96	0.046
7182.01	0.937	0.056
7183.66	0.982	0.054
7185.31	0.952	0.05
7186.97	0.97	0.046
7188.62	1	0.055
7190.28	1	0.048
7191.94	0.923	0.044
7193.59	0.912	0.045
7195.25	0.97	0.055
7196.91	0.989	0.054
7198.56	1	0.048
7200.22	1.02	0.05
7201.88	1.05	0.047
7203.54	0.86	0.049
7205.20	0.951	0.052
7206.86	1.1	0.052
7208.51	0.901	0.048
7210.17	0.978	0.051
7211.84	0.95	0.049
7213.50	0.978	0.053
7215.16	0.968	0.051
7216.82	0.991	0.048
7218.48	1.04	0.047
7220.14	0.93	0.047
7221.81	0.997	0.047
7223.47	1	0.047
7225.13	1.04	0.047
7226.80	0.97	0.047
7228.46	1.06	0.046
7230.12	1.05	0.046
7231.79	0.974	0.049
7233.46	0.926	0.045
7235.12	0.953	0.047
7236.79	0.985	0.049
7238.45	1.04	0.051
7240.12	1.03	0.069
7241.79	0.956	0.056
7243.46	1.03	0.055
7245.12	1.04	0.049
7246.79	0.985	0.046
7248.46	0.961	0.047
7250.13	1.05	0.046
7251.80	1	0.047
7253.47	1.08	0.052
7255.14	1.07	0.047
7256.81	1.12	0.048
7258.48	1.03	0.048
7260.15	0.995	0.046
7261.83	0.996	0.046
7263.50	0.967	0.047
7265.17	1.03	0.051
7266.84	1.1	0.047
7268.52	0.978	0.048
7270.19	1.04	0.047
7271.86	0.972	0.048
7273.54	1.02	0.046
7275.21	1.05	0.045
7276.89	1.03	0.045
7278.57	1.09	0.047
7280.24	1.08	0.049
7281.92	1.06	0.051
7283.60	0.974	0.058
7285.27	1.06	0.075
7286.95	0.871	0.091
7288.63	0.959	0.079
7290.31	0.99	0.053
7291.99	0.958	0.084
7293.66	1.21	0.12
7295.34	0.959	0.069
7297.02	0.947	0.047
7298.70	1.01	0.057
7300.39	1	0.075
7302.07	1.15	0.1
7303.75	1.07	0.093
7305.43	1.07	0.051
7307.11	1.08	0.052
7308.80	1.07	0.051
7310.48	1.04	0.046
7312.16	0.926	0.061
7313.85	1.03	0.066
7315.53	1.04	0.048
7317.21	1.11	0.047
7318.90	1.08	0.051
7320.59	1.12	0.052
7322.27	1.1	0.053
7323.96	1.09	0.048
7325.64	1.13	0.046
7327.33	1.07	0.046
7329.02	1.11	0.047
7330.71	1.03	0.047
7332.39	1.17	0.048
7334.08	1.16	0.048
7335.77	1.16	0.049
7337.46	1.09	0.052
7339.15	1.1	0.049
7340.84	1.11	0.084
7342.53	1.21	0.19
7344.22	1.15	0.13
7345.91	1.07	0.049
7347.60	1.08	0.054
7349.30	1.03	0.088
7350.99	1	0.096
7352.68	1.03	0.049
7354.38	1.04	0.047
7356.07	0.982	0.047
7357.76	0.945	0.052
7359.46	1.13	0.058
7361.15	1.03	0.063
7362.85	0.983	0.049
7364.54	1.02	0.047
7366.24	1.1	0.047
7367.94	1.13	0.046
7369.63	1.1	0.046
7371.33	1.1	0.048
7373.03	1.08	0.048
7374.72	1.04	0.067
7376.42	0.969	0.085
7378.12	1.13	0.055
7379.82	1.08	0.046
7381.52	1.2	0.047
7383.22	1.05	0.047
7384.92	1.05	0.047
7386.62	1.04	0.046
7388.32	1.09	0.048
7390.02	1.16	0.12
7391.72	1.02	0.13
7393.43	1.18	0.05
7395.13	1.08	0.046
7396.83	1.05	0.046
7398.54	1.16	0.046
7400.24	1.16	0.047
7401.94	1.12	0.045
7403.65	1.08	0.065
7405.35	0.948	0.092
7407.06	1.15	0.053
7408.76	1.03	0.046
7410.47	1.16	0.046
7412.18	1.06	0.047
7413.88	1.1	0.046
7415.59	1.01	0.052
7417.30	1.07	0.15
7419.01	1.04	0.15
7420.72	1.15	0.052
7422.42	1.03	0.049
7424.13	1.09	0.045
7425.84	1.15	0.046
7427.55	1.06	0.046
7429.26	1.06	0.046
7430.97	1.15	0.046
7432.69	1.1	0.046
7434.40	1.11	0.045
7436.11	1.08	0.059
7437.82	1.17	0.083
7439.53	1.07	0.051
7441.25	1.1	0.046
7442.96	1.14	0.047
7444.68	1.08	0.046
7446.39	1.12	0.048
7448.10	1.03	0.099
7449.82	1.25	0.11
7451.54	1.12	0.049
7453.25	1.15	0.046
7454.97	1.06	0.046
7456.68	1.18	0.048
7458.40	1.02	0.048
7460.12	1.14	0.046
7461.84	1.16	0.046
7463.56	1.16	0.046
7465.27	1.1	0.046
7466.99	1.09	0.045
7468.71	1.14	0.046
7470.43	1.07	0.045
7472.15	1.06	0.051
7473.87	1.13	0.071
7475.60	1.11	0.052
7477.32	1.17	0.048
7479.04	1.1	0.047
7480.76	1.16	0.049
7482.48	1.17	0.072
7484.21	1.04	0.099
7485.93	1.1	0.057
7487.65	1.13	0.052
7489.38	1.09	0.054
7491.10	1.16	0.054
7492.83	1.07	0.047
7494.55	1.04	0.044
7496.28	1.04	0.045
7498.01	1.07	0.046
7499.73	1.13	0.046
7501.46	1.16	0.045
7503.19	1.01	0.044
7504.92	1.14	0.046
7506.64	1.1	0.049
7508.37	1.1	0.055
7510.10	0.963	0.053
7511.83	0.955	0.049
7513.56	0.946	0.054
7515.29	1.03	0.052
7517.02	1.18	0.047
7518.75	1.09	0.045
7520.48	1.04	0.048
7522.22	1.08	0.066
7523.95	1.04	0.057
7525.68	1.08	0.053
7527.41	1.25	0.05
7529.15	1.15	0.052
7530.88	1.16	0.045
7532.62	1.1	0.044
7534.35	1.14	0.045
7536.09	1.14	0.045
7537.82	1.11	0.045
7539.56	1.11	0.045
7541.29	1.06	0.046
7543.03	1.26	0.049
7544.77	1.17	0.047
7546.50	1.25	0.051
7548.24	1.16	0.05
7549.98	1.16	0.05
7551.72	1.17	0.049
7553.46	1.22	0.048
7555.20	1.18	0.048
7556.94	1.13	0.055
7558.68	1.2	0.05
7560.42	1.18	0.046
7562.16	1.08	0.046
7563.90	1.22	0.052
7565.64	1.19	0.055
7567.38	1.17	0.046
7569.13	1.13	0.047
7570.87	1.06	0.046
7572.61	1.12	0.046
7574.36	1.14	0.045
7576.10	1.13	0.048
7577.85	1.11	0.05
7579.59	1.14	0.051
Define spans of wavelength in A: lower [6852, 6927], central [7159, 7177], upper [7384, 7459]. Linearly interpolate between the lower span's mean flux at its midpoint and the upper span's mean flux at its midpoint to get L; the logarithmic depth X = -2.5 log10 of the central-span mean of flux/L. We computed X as 0.11 mag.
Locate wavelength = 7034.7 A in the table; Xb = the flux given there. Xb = 1.06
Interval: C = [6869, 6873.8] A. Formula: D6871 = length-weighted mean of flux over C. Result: 0.993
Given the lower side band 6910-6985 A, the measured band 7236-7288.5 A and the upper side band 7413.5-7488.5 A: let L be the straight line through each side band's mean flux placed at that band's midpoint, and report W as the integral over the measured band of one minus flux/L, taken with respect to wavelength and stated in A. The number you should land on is 3.34 A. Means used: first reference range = 1.06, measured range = 1.02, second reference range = 1.11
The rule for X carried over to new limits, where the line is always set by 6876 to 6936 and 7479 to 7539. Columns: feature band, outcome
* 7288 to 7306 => 0.05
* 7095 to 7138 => 0.11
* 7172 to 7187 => 0.10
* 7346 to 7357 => 0.06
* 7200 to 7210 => 0.10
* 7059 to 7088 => 0.06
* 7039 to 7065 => 0.03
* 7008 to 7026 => 0.04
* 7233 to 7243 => 0.10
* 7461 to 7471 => -0.03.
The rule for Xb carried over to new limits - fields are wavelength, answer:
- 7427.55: 1.06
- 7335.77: 1.16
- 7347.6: 1.08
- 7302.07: 1.15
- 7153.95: 0.964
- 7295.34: 0.959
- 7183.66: 0.982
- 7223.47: 1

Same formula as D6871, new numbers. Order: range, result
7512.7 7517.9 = 1.05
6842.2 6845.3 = 0.987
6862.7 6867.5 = 1.08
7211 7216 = 0.964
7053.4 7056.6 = 1.06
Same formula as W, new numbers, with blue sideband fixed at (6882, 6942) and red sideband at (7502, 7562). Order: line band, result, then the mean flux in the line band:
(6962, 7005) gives 0.6 A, 1.05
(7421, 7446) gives 0.2 A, 1.1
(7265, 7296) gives 2.1 A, 1.02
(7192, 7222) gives 3.2 A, 0.975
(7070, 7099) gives 2.4 A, 0.988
